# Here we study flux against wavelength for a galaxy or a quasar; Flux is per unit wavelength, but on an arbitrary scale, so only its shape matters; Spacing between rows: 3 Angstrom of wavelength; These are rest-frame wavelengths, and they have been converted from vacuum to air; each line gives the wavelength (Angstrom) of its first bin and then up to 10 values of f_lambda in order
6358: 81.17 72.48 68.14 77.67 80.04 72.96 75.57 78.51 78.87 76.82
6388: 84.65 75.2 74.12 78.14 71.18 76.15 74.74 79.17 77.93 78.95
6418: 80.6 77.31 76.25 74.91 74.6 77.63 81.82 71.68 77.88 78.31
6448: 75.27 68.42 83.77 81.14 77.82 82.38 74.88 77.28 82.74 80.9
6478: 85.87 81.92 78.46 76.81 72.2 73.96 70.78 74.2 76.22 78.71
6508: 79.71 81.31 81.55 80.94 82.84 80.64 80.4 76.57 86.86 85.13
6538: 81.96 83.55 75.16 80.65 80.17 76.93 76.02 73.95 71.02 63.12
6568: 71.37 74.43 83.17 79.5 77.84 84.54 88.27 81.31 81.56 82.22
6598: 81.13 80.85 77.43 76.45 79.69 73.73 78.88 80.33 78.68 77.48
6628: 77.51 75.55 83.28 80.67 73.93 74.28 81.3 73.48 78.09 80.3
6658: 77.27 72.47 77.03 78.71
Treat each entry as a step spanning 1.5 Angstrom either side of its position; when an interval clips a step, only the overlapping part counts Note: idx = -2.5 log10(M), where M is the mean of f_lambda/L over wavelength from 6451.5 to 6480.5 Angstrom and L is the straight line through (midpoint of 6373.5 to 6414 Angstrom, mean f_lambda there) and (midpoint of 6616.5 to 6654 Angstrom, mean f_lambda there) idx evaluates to -0.043 mag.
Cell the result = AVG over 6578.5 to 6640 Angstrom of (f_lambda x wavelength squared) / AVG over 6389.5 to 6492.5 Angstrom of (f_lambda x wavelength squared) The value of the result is 1.1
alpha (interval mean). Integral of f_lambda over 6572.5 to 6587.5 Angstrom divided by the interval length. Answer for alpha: 82.7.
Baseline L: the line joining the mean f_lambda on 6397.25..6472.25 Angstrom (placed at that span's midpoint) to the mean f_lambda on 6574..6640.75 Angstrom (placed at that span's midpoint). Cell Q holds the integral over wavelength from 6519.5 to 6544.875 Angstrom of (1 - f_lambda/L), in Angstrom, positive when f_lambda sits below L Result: -0.9 Angstrom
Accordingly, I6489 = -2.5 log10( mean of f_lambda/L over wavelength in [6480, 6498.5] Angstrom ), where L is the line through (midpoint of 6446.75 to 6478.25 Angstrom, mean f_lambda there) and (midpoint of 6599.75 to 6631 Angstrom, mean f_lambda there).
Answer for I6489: 0.05 mag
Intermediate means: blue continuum 78.9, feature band 75.4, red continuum 78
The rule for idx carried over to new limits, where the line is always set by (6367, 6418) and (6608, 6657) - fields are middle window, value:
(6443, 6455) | 0.02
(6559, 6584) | 0.03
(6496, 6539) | -0.04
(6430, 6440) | 0.01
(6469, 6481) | -0.07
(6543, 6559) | 0.00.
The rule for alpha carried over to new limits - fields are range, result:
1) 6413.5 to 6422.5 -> 79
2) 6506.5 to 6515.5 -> 80.9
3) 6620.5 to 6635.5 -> 78.5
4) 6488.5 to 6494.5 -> 73.1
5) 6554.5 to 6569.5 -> 71.1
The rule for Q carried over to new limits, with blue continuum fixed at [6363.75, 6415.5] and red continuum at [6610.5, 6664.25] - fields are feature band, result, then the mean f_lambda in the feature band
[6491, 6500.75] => 0.5 Angstrom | 73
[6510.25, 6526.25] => -0.9 Angstrom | 81.3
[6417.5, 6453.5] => 0.3 Angstrom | 76.3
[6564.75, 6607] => -1.1 Angstrom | 79.4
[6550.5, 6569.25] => 1.2 Angstrom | 72.5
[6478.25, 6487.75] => -0.4 Angstrom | 80.1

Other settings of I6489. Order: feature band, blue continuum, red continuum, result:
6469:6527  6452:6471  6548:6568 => -0.025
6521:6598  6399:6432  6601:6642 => -0.021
